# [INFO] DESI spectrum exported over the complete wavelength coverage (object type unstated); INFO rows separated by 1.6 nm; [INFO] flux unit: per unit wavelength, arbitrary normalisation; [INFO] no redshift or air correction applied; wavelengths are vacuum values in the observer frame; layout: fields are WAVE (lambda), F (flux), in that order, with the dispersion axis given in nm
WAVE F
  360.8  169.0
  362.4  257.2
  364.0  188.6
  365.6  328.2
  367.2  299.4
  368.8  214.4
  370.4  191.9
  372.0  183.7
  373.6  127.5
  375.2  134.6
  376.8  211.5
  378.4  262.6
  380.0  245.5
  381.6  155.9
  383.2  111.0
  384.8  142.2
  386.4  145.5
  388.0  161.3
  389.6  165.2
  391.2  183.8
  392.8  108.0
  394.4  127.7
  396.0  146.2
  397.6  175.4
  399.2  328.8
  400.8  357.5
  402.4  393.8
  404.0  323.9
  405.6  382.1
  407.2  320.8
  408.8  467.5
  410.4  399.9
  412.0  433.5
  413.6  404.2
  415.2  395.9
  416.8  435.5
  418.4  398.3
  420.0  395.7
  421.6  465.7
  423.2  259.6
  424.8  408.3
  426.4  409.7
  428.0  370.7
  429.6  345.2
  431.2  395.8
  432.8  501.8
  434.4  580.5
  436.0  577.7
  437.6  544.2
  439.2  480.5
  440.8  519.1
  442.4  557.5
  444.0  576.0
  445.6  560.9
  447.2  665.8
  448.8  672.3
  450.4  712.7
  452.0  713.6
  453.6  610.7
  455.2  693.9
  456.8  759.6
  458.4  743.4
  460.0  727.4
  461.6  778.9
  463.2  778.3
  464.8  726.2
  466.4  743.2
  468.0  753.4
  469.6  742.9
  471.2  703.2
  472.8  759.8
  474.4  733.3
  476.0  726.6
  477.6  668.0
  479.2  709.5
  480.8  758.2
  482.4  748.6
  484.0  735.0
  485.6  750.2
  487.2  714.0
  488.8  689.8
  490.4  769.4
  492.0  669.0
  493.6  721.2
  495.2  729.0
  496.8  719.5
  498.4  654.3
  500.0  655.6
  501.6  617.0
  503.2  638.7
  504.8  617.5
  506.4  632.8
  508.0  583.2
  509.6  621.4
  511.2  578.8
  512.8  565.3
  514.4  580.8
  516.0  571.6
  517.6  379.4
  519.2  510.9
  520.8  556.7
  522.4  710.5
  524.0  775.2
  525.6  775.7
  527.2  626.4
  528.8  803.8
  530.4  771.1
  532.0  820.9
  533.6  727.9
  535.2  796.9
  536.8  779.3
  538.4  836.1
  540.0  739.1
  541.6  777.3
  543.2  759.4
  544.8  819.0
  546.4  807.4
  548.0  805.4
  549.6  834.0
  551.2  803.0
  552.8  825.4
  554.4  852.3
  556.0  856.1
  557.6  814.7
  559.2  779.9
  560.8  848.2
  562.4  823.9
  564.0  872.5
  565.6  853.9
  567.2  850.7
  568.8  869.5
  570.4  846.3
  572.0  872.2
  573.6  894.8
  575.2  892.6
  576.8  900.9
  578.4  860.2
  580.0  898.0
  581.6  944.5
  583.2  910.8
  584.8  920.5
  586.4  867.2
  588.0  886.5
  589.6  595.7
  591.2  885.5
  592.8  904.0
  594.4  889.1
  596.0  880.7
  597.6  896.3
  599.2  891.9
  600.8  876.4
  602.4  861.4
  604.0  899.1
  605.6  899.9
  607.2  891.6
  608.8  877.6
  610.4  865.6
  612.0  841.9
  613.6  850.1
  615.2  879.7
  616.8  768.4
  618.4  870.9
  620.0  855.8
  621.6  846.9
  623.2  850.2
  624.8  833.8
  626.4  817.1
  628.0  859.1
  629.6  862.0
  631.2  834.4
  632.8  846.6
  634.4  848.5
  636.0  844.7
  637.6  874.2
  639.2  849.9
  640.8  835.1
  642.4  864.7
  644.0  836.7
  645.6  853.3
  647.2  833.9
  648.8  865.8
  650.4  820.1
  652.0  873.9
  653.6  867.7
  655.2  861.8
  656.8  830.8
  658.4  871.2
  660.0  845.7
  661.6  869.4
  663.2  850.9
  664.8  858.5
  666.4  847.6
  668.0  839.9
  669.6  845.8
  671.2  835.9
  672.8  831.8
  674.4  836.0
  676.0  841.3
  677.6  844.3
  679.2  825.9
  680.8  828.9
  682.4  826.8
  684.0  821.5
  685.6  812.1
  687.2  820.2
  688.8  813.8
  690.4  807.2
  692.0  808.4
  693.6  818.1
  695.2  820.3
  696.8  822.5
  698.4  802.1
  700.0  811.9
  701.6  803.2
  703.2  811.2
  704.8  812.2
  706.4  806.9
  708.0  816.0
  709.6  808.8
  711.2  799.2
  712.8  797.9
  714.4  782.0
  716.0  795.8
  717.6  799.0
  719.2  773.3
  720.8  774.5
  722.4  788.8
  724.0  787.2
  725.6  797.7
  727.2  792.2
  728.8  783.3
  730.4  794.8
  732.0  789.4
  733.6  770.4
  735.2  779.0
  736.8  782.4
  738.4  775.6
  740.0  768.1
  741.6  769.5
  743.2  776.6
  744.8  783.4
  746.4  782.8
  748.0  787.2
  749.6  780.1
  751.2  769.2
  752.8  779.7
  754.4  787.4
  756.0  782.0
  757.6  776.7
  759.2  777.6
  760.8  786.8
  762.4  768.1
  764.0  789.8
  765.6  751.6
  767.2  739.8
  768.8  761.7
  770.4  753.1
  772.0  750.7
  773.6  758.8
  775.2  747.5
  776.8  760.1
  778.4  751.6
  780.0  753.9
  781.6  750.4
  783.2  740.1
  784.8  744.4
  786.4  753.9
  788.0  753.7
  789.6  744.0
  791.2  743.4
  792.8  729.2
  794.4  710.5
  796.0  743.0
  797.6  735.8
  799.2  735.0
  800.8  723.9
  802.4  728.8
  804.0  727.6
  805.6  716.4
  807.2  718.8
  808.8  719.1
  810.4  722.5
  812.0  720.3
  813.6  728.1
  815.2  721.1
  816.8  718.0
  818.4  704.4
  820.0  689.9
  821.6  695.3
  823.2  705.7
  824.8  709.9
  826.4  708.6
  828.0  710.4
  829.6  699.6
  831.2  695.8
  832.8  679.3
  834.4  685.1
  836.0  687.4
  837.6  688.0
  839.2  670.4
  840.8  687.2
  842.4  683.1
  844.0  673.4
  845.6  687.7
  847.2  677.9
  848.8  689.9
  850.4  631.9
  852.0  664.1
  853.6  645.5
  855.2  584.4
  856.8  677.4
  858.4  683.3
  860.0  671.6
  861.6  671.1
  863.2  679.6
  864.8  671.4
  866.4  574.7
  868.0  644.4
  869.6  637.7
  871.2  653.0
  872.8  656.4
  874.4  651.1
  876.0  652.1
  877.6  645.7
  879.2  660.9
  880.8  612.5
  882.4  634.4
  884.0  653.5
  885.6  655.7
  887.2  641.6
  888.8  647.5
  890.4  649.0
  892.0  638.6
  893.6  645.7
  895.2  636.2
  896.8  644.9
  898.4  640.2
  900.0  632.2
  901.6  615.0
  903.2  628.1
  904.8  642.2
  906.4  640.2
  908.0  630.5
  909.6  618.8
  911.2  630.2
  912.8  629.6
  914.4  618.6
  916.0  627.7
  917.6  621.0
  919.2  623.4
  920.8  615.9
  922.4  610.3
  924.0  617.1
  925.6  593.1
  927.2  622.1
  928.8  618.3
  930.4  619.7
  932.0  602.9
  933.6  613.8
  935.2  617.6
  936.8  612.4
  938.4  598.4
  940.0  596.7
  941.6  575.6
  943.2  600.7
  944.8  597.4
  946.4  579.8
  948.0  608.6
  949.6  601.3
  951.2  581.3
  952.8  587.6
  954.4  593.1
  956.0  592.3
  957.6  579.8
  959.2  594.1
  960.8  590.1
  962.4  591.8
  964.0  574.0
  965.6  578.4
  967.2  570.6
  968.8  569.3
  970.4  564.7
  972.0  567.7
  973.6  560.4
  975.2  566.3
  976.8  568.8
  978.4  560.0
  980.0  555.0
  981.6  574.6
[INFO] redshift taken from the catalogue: 0.00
